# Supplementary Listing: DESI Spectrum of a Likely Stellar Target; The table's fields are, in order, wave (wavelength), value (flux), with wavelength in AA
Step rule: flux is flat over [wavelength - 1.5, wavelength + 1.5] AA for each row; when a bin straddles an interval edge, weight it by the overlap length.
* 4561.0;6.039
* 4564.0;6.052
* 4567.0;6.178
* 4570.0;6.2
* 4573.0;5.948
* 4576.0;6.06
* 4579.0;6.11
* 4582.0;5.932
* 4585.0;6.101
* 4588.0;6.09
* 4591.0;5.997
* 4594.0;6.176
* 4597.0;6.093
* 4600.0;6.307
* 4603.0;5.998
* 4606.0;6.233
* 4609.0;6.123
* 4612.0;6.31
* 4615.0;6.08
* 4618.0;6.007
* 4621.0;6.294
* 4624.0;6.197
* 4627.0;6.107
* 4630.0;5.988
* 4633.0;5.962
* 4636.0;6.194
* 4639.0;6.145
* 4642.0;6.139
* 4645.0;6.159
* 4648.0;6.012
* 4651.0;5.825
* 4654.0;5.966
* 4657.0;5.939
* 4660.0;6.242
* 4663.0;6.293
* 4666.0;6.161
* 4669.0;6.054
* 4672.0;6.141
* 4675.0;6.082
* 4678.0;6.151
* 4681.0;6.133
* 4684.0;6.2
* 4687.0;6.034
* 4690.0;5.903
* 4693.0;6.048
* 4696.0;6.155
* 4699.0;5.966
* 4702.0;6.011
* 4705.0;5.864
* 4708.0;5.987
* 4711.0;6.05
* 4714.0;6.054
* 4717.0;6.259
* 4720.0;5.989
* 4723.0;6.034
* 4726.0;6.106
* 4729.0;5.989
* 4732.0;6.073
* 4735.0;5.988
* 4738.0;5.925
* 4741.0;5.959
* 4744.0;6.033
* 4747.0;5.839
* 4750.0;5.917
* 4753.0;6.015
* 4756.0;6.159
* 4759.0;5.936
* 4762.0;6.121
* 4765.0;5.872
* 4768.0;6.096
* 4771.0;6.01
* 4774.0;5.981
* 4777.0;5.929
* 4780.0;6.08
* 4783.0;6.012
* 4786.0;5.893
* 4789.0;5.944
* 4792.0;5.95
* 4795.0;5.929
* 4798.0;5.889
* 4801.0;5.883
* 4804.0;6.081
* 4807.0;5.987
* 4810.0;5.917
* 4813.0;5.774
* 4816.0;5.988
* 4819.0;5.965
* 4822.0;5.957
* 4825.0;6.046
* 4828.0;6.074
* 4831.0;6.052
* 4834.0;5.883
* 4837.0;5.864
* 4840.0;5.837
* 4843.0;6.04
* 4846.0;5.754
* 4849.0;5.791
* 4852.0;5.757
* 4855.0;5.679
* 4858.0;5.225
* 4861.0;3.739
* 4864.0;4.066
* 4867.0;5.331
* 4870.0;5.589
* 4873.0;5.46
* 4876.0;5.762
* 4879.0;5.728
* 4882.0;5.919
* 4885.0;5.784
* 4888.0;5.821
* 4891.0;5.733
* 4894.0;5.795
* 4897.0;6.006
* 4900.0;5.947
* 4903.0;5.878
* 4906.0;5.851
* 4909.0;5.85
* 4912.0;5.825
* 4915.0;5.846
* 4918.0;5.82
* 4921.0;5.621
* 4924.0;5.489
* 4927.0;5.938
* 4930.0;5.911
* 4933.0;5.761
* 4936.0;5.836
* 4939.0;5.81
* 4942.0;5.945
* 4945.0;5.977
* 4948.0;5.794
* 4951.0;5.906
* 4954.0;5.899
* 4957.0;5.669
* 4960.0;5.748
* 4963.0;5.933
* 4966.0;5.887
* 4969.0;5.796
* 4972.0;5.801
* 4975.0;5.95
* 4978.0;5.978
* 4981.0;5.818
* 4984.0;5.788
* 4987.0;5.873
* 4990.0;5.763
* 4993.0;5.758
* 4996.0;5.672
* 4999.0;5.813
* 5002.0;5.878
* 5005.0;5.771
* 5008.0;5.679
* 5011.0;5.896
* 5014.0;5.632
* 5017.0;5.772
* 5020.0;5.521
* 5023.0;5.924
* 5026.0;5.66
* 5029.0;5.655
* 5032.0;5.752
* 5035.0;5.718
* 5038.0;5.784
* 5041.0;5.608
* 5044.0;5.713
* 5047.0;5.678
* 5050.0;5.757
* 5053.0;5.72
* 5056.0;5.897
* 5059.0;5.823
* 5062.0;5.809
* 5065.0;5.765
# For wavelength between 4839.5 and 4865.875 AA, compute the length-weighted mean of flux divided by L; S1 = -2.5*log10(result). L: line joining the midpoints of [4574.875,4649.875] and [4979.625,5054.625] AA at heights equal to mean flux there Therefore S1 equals 0.12 mag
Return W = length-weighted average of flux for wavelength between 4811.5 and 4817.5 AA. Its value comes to 5.88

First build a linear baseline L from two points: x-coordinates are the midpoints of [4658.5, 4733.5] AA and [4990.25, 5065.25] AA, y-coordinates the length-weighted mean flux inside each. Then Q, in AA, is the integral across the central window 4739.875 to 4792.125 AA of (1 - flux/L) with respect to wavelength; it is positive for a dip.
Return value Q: 0.2 AA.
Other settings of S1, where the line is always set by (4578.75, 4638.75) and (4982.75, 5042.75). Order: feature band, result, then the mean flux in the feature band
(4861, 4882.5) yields 0.12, 5.27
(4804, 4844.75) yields -0.01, 5.96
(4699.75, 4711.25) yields 0.01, 5.97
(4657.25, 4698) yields -0.01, 6.12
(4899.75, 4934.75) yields 0.00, 5.81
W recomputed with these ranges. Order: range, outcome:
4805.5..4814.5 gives 5.89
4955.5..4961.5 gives 5.71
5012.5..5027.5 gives 5.7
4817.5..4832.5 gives 6.02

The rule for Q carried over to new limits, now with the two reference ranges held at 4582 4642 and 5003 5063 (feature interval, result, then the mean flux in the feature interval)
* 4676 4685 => -0.14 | 6.15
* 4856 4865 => 2.23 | 4.43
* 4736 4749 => 0.14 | 5.94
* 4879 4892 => 0.15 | 5.81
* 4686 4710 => 0.19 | 6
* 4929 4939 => 0.00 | 5.83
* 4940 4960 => -0.14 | 5.85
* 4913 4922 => 0.11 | 5.77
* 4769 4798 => -0.01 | 5.97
